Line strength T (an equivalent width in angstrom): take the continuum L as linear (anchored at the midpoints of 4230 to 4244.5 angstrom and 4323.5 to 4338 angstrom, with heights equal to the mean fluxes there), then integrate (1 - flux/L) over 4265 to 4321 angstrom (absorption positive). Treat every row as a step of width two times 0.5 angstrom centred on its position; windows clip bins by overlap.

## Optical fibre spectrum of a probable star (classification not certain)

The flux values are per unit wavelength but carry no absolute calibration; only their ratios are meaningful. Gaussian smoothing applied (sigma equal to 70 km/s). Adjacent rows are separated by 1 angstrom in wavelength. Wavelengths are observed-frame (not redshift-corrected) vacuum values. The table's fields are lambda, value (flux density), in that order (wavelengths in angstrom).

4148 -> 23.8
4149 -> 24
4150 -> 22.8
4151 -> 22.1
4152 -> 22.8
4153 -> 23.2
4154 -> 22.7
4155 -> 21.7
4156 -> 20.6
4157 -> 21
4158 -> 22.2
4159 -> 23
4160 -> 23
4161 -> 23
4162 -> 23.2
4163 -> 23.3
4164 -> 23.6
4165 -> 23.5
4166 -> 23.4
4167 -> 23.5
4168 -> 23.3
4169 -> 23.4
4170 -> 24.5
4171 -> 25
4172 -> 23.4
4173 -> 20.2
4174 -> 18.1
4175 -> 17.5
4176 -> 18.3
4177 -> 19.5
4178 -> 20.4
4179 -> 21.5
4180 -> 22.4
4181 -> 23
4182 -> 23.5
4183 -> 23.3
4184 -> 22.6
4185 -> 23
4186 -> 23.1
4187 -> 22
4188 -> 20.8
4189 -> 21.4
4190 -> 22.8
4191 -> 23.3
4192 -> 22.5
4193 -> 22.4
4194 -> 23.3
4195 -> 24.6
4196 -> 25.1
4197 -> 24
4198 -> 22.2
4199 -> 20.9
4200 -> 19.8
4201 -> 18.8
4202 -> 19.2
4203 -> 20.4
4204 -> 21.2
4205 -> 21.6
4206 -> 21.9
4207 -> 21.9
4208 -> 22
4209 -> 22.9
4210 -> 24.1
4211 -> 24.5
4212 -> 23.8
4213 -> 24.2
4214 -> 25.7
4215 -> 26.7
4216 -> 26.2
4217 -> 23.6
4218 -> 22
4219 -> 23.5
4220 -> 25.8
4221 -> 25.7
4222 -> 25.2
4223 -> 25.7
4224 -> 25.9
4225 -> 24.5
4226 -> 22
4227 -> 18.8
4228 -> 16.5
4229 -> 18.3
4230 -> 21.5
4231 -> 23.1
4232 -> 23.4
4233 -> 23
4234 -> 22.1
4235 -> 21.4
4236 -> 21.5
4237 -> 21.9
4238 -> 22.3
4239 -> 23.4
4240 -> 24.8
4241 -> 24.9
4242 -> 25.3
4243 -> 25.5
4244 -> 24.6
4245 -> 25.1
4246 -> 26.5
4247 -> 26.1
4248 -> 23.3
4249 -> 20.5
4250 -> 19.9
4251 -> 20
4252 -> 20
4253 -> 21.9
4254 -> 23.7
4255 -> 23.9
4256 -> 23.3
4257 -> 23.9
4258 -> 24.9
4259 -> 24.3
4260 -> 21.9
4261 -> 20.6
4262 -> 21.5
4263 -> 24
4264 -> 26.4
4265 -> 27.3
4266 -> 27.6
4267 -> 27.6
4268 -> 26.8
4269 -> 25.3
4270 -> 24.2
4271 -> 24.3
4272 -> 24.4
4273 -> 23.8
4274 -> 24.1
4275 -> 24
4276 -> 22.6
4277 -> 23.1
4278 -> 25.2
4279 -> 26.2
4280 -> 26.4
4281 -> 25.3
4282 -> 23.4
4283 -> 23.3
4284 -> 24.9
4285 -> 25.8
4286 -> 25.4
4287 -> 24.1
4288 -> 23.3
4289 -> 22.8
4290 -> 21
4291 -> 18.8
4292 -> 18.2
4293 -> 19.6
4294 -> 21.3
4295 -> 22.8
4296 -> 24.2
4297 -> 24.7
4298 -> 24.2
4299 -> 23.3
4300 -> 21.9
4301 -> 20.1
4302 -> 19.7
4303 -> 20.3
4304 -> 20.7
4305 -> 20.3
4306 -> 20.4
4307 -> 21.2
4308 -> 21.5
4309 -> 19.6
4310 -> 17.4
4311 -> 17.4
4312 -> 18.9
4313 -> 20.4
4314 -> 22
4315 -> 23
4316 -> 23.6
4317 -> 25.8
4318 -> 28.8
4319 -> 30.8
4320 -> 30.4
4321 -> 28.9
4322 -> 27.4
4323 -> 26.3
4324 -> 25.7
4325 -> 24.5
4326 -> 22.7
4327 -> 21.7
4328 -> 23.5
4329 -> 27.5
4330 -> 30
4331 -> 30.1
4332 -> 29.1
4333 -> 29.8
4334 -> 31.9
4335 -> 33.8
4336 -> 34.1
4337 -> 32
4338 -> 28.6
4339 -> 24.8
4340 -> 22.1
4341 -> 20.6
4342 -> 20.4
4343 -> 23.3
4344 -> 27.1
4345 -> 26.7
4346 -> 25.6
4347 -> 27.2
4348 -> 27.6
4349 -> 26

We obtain 6.3 angstrom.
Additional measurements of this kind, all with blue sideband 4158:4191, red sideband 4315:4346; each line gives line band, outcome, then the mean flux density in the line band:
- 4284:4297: 1.66 angstrom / 22.5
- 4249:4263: 1.39 angstrom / 22.3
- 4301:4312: 2.70 angstrom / 19.8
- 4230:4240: 0.65 angstrom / 22.5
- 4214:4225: -0.65 angstrom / 25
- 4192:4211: 0.82 angstrom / 22.1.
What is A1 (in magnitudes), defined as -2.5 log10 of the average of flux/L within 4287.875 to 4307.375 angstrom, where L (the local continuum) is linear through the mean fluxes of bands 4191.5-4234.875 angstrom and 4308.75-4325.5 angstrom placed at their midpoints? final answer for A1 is 0.12 mag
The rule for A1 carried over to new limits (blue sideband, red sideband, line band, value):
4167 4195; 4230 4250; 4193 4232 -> 0.000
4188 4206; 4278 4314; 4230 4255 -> -0.053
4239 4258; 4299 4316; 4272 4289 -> -0.118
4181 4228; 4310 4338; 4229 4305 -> 0.067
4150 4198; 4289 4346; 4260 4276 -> -0.047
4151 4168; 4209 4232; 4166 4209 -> 0.053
